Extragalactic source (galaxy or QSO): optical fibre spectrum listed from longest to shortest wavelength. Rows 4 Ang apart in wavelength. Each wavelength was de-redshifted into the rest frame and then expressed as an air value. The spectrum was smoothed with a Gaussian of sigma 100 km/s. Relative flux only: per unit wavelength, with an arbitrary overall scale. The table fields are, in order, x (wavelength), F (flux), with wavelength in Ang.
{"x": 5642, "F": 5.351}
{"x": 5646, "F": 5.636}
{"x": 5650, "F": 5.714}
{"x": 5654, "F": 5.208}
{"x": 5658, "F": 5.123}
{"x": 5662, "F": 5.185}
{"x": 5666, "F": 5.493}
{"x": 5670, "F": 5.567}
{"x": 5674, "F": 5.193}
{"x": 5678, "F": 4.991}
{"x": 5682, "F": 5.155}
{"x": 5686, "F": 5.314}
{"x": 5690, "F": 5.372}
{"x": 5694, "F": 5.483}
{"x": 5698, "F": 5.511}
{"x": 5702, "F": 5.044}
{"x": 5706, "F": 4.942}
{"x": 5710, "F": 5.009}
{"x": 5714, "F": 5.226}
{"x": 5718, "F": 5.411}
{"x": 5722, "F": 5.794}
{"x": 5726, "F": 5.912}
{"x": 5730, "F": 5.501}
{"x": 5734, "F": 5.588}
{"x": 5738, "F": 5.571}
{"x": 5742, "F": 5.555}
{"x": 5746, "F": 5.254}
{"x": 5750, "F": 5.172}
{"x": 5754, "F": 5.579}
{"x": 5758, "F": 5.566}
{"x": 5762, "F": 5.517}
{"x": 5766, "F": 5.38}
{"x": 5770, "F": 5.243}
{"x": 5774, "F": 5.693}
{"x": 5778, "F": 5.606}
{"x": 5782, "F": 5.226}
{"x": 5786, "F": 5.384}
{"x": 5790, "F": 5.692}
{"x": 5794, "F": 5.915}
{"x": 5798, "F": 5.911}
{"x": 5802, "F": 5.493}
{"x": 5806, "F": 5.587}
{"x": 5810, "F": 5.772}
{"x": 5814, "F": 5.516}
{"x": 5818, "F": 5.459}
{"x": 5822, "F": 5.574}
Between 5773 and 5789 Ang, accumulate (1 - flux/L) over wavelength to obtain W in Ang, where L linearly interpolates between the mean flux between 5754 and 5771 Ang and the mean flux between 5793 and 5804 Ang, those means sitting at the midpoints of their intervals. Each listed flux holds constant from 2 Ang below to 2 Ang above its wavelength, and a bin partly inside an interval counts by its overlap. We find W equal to 0.4 Ang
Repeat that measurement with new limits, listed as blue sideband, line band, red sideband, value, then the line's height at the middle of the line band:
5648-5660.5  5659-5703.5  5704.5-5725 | 0.3 Ang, 5.33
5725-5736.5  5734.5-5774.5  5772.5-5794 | 1.1 Ang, 5.6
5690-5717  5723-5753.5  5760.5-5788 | -1.1 Ang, 5.33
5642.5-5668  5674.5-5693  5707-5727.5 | 0.6 Ang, 5.41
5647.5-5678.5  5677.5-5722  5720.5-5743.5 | 2.0 Ang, 5.5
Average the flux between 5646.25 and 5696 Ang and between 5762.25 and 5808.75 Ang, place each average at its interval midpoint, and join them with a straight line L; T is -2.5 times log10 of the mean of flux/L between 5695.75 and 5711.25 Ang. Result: 0.05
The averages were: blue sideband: 5.33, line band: 5.14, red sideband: 5.56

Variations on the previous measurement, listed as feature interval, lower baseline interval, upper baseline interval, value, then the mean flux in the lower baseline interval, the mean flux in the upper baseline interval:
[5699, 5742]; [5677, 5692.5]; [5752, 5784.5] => -0.01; 5.23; 5.47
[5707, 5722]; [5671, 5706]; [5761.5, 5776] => 0.01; 5.25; 5.45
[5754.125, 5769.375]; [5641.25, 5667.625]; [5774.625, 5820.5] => 0.01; 5.39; 5.6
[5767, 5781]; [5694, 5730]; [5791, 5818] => 0.02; 5.37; 5.68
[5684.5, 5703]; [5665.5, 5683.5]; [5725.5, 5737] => 0.01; 5.27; 5.63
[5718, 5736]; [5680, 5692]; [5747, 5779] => -0.06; 5.28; 5.46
